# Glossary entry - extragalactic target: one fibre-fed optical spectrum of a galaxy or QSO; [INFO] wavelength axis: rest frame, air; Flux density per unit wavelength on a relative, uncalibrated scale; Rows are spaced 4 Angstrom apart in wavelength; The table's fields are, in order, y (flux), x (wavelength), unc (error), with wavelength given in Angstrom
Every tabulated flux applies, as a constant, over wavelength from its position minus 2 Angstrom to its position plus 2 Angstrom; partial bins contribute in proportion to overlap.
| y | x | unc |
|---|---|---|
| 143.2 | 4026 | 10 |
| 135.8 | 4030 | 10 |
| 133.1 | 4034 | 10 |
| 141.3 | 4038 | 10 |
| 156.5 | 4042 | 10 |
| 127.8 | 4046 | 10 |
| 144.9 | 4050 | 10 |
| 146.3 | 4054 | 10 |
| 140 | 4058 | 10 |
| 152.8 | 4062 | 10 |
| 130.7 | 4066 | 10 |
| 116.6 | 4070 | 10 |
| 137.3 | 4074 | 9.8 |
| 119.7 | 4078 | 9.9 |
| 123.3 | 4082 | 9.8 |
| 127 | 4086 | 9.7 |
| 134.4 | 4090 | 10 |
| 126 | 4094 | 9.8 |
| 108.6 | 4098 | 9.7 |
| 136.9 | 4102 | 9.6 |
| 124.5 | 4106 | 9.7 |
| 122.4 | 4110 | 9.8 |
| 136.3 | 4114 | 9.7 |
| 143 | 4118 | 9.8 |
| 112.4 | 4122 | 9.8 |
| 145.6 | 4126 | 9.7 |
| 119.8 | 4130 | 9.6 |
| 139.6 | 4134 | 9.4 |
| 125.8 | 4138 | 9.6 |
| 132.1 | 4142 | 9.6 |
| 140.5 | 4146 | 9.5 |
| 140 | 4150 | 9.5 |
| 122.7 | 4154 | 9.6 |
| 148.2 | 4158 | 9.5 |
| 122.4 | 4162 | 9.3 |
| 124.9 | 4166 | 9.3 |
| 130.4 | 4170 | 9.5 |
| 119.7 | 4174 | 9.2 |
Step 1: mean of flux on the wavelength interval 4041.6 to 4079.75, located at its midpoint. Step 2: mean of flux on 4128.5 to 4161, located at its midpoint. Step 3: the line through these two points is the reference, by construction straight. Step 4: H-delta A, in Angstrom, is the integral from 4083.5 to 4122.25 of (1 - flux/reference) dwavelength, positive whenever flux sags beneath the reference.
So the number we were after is 2.1 Angstrom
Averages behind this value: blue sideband 137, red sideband 133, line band 128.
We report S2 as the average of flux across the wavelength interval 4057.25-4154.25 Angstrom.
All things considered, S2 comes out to 130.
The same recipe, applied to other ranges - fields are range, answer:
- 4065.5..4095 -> 127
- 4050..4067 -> 143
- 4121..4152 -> 133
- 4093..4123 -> 127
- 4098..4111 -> 125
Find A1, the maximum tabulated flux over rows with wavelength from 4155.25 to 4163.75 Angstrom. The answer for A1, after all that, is 148.2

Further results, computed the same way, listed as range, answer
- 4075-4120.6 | 143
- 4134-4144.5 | 139.6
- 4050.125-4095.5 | 152.8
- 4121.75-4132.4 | 145.6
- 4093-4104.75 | 136.9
